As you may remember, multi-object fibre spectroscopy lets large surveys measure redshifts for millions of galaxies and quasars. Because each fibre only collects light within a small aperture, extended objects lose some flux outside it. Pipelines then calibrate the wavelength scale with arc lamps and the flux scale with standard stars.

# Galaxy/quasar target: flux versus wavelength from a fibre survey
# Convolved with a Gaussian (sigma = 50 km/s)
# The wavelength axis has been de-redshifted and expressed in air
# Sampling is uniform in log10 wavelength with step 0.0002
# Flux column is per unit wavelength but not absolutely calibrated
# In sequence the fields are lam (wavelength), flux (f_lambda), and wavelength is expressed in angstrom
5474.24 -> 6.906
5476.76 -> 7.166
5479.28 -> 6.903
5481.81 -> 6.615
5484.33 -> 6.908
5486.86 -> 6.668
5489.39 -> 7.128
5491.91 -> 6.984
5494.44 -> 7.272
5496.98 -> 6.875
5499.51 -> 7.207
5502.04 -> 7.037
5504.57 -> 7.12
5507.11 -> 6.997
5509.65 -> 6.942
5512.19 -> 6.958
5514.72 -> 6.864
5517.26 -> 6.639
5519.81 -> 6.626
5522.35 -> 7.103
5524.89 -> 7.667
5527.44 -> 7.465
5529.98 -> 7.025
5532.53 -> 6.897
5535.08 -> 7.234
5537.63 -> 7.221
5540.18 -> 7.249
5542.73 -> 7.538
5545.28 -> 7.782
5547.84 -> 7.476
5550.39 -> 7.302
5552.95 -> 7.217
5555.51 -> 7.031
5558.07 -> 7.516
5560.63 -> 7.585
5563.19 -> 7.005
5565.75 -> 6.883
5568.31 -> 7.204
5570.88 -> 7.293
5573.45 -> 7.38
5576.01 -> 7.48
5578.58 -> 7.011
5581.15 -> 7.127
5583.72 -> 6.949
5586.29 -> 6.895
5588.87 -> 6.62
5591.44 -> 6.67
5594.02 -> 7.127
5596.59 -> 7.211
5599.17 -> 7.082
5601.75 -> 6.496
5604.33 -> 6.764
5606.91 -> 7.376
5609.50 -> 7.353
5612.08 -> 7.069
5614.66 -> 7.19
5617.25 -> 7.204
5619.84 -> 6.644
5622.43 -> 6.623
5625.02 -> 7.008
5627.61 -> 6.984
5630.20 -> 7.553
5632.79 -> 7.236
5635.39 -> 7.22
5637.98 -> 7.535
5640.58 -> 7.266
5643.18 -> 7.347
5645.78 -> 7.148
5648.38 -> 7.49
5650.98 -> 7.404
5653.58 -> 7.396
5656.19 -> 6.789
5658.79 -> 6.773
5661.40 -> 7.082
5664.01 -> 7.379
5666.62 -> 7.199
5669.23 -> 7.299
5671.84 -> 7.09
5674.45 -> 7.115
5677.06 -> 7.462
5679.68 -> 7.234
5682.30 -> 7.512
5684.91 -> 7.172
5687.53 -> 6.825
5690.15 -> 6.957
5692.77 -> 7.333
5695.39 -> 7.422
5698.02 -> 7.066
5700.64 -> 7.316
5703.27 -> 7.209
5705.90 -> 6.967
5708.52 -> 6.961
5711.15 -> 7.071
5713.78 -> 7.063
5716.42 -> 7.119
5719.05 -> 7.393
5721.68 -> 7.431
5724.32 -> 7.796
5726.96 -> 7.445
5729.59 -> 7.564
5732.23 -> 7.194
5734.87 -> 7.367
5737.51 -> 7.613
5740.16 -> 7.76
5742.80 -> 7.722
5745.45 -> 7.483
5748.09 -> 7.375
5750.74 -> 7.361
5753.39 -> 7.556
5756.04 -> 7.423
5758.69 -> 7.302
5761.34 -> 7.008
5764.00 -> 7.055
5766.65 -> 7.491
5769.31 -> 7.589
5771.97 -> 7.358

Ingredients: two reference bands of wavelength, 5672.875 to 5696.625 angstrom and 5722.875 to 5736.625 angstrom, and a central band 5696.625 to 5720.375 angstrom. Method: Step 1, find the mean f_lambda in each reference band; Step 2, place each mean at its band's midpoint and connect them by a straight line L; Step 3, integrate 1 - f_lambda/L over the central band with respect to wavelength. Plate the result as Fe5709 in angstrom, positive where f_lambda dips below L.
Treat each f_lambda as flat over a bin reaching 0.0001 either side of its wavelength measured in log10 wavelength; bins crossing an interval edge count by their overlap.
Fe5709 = 0.74 angstrom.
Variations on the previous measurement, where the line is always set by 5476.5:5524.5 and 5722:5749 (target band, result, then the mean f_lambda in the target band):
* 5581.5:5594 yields 0.57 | 6.84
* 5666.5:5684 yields 0.26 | 7.28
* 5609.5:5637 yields 0.62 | 7.09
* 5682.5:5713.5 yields 1.29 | 7.13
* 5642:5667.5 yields 0.46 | 7.2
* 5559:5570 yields -0.11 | 7.19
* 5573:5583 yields -0.11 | 7.23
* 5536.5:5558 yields -0.89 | 7.36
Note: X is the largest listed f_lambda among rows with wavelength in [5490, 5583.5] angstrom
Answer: 7.782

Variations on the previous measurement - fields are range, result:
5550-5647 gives 7.585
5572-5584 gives 7.48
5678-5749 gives 7.796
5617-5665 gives 7.553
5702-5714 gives 7.209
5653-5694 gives 7.512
